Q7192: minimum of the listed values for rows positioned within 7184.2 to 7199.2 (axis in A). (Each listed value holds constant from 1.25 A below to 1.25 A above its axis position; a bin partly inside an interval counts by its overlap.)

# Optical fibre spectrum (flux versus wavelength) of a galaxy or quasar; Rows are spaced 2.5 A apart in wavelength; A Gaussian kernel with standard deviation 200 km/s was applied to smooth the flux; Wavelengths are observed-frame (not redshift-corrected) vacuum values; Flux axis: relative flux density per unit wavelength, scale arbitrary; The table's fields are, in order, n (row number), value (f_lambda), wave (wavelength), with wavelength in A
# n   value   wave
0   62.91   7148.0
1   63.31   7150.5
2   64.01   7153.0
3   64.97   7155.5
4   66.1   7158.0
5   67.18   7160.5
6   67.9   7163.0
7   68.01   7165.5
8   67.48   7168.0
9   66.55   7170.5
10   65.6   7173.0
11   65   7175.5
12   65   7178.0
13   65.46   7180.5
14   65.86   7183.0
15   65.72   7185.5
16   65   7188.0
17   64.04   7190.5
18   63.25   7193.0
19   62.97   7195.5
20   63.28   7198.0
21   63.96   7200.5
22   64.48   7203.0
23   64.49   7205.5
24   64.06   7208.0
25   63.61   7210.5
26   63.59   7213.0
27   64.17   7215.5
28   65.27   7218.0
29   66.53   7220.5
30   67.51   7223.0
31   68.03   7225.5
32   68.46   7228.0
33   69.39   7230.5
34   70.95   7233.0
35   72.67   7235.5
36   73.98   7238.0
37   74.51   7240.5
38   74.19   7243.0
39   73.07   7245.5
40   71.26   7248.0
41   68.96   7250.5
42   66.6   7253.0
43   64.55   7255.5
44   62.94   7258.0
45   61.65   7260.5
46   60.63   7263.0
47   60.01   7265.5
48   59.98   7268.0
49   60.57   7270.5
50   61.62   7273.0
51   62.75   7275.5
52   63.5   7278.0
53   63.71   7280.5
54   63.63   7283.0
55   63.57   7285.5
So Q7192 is 62.97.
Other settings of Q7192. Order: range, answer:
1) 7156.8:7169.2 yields 66.1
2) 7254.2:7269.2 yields 59.98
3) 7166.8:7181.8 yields 65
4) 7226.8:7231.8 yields 68.46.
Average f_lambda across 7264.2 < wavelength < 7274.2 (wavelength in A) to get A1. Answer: 60.5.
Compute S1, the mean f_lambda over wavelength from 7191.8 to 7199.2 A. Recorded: 63.2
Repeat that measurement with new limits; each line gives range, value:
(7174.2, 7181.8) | 65.2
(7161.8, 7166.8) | 68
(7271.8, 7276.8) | 62.2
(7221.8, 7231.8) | 68.4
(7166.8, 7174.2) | 66.5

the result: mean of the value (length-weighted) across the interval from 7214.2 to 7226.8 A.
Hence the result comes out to 66.3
